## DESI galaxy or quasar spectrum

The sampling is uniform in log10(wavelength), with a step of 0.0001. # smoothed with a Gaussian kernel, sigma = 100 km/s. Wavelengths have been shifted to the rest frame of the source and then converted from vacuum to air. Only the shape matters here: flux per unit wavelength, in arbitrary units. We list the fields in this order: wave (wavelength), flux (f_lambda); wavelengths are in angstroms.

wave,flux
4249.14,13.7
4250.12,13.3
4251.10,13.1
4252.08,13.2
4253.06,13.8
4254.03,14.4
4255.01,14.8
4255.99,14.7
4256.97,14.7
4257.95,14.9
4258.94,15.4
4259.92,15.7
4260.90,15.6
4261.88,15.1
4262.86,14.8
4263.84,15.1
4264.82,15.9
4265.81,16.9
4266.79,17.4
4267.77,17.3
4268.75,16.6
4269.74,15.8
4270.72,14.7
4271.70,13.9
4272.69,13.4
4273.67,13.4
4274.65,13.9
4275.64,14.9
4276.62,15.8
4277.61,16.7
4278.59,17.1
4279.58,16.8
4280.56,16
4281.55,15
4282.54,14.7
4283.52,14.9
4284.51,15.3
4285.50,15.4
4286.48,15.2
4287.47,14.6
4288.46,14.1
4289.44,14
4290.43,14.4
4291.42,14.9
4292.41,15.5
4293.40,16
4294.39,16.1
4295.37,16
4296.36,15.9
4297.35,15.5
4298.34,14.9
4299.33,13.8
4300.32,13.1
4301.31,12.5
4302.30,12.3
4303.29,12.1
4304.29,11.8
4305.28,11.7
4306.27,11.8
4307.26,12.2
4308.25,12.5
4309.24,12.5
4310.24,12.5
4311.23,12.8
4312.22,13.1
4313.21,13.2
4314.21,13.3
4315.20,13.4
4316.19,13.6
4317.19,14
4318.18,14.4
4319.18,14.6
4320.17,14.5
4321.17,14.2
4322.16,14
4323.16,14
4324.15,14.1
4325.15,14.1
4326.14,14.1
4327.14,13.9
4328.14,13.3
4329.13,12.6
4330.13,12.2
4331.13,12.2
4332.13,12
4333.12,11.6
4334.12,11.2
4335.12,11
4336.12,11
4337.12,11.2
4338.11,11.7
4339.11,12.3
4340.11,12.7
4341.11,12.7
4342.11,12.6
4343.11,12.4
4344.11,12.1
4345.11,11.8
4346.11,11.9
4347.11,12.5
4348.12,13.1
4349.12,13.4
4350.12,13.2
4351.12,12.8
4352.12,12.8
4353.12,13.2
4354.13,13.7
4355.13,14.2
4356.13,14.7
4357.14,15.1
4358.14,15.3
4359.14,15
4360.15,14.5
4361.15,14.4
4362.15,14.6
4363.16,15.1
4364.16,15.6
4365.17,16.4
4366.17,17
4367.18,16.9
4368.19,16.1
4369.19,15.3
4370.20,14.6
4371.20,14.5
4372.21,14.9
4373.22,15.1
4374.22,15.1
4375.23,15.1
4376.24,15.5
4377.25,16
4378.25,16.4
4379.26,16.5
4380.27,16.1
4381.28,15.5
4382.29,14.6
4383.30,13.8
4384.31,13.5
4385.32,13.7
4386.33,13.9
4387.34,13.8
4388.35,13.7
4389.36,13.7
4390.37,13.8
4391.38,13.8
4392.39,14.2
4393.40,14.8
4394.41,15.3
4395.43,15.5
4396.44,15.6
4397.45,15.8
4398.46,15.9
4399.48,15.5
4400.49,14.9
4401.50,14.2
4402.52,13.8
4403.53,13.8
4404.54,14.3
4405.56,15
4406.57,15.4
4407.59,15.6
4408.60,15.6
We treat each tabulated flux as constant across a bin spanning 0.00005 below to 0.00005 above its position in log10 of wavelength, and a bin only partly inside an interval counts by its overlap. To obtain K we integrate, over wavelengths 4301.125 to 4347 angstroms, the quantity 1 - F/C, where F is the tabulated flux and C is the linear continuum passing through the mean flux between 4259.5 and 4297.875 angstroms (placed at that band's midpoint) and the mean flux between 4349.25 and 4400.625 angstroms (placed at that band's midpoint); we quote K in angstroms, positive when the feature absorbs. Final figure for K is 7.3 angstroms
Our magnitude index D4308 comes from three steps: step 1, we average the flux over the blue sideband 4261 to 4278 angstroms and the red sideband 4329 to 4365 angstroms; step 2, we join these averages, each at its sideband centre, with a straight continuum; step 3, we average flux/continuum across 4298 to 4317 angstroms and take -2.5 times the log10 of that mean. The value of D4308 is 0.12 mag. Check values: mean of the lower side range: 15.4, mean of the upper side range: 13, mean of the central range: 12.8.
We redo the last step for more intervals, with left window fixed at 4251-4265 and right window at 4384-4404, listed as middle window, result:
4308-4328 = 0.076 mag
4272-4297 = -0.035 mag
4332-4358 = 0.157 mag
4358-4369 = -0.072 mag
